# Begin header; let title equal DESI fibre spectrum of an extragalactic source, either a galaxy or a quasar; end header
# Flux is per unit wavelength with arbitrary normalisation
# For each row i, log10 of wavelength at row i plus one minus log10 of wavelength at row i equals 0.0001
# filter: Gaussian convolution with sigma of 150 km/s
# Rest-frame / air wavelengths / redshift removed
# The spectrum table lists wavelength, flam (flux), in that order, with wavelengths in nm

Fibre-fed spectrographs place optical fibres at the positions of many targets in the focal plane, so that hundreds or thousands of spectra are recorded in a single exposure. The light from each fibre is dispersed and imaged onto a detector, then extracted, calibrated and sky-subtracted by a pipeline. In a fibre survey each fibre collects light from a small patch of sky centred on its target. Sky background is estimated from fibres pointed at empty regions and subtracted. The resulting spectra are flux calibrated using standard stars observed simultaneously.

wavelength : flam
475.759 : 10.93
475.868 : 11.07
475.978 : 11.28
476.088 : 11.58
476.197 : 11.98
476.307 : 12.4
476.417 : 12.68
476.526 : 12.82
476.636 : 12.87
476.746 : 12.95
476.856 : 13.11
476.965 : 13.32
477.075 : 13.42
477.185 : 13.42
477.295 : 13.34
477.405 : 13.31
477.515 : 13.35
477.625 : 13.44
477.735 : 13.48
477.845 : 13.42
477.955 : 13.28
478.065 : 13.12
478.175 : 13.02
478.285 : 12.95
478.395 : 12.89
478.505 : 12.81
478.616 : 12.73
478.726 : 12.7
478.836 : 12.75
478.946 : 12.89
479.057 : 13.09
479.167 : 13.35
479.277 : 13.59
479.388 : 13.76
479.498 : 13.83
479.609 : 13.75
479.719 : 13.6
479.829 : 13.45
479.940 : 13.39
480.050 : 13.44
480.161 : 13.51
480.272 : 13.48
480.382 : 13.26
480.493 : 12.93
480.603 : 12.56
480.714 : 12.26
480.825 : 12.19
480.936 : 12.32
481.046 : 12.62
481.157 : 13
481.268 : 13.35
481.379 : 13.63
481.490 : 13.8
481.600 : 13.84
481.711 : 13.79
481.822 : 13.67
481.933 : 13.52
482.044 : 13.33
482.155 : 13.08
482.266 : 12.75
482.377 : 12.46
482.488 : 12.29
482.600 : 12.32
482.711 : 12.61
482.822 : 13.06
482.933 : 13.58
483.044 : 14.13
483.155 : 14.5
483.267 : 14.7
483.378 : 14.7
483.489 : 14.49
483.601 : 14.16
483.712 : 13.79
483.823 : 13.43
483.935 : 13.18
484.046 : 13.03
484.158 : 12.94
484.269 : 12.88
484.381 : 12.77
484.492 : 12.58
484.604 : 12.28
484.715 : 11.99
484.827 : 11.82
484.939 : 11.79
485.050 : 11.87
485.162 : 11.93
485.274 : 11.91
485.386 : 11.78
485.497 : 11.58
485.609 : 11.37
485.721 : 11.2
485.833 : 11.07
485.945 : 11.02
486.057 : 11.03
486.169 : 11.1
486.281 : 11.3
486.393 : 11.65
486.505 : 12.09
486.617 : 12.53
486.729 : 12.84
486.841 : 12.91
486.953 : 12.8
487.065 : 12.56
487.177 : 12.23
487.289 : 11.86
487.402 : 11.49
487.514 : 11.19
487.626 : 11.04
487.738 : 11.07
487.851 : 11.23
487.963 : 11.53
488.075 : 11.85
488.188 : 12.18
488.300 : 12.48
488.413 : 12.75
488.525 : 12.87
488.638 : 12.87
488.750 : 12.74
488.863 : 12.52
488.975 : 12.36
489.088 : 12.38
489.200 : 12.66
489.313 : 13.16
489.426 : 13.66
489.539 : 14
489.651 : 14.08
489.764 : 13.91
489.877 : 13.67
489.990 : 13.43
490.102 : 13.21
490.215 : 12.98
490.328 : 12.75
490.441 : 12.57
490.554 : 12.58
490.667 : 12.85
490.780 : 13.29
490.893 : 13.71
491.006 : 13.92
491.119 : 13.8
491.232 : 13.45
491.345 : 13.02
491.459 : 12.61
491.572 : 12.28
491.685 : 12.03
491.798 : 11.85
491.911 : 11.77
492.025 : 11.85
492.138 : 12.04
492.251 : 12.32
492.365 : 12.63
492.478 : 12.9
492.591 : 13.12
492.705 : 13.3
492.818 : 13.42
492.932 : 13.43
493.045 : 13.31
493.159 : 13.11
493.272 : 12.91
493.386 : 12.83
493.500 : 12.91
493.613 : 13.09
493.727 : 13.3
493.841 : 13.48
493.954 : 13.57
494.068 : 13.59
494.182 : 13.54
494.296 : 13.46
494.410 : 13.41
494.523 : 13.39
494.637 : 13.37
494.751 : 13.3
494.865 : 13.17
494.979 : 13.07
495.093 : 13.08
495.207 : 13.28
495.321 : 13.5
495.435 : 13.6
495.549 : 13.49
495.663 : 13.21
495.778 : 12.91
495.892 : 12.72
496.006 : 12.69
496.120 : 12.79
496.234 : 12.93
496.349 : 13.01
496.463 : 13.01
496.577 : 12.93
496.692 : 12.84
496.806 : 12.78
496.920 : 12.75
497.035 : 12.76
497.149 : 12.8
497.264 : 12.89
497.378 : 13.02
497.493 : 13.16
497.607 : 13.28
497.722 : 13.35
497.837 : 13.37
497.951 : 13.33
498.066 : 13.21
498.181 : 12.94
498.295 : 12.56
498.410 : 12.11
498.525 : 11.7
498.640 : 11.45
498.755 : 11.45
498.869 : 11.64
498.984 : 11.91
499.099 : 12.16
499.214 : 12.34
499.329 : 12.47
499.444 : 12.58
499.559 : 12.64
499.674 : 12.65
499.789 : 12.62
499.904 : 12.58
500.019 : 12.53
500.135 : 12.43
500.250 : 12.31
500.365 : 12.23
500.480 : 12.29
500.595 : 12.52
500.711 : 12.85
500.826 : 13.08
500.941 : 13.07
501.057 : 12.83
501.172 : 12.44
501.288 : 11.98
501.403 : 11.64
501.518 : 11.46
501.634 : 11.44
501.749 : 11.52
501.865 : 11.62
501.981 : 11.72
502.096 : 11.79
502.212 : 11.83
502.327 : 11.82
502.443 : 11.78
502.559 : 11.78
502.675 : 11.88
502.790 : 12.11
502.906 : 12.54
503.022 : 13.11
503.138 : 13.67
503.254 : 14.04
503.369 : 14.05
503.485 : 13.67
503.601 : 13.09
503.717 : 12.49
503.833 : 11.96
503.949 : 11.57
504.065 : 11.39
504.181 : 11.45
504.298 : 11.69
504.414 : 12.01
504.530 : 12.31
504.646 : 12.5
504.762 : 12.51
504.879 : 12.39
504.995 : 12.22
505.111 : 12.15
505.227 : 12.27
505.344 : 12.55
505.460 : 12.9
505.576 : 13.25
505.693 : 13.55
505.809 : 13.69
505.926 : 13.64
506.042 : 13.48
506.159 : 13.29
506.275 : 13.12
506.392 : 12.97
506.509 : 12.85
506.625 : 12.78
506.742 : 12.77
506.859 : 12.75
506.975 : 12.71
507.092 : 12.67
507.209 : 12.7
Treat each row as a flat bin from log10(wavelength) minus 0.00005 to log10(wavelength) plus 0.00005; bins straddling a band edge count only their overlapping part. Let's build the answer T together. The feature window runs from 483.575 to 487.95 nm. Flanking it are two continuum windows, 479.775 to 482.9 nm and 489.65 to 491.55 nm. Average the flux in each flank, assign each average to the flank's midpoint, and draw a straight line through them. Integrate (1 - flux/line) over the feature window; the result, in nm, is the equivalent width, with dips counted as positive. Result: 0.36 nm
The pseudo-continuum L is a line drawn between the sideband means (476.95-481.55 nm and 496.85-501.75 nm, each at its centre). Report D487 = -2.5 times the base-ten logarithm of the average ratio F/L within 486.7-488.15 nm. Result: 0.09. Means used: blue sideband 13.2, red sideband 12.5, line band 11.9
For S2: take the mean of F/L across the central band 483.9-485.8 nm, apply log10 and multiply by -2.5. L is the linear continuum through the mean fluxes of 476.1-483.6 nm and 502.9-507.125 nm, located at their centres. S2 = 0.08 mag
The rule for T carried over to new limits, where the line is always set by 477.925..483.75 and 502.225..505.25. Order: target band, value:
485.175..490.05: 0.29 nm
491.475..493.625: 0.03 nm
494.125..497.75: -0.12 nm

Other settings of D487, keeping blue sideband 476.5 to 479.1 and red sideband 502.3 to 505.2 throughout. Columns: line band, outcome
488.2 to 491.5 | -0.03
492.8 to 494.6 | -0.05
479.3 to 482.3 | -0.02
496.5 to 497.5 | -0.02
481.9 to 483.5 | -0.04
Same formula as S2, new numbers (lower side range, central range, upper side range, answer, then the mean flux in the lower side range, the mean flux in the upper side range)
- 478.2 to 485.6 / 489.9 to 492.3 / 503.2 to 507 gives 0.01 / 13.1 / 12.7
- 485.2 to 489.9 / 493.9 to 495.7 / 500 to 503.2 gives -0.10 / 12.2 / 12.2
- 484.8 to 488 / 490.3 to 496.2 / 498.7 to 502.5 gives -0.09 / 11.7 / 12.2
